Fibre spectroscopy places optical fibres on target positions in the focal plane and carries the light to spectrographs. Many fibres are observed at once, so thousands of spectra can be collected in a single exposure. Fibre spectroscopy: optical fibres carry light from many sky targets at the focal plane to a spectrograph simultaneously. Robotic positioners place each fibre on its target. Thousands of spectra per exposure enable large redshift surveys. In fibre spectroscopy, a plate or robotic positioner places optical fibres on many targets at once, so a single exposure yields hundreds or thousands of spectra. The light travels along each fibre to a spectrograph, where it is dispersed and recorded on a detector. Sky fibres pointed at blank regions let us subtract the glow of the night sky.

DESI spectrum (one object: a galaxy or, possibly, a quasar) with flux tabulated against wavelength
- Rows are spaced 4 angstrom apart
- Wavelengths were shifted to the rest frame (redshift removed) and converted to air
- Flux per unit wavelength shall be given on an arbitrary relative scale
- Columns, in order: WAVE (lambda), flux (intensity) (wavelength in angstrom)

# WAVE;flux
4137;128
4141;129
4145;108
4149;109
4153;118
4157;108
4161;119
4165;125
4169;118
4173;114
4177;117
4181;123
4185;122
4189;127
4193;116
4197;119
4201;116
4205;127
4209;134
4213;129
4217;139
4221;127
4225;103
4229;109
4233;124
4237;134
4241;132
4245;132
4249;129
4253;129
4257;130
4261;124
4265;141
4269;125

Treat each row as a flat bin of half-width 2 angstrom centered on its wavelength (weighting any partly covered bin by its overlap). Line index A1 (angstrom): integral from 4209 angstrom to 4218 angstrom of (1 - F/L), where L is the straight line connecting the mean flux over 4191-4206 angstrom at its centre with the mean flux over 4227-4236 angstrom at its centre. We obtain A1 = -1.1 angstrom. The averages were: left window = 119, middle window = 133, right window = 118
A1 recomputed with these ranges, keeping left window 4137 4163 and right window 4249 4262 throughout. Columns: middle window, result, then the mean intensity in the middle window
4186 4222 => -1.0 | 126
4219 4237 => 1.0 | 118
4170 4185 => 0.1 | 119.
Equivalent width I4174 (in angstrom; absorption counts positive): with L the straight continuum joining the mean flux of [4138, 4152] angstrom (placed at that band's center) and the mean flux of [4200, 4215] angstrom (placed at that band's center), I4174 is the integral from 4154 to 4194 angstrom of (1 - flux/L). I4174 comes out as 0.8 angstrom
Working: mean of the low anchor 116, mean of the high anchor 127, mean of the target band 119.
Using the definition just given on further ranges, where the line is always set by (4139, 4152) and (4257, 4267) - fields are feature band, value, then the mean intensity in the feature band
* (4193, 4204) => 0.4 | 118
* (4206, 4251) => 0.2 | 127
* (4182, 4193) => -0.1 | 123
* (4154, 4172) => 0.1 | 117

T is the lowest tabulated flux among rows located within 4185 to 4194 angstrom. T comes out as 116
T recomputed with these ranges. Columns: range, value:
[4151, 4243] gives 103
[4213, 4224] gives 127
